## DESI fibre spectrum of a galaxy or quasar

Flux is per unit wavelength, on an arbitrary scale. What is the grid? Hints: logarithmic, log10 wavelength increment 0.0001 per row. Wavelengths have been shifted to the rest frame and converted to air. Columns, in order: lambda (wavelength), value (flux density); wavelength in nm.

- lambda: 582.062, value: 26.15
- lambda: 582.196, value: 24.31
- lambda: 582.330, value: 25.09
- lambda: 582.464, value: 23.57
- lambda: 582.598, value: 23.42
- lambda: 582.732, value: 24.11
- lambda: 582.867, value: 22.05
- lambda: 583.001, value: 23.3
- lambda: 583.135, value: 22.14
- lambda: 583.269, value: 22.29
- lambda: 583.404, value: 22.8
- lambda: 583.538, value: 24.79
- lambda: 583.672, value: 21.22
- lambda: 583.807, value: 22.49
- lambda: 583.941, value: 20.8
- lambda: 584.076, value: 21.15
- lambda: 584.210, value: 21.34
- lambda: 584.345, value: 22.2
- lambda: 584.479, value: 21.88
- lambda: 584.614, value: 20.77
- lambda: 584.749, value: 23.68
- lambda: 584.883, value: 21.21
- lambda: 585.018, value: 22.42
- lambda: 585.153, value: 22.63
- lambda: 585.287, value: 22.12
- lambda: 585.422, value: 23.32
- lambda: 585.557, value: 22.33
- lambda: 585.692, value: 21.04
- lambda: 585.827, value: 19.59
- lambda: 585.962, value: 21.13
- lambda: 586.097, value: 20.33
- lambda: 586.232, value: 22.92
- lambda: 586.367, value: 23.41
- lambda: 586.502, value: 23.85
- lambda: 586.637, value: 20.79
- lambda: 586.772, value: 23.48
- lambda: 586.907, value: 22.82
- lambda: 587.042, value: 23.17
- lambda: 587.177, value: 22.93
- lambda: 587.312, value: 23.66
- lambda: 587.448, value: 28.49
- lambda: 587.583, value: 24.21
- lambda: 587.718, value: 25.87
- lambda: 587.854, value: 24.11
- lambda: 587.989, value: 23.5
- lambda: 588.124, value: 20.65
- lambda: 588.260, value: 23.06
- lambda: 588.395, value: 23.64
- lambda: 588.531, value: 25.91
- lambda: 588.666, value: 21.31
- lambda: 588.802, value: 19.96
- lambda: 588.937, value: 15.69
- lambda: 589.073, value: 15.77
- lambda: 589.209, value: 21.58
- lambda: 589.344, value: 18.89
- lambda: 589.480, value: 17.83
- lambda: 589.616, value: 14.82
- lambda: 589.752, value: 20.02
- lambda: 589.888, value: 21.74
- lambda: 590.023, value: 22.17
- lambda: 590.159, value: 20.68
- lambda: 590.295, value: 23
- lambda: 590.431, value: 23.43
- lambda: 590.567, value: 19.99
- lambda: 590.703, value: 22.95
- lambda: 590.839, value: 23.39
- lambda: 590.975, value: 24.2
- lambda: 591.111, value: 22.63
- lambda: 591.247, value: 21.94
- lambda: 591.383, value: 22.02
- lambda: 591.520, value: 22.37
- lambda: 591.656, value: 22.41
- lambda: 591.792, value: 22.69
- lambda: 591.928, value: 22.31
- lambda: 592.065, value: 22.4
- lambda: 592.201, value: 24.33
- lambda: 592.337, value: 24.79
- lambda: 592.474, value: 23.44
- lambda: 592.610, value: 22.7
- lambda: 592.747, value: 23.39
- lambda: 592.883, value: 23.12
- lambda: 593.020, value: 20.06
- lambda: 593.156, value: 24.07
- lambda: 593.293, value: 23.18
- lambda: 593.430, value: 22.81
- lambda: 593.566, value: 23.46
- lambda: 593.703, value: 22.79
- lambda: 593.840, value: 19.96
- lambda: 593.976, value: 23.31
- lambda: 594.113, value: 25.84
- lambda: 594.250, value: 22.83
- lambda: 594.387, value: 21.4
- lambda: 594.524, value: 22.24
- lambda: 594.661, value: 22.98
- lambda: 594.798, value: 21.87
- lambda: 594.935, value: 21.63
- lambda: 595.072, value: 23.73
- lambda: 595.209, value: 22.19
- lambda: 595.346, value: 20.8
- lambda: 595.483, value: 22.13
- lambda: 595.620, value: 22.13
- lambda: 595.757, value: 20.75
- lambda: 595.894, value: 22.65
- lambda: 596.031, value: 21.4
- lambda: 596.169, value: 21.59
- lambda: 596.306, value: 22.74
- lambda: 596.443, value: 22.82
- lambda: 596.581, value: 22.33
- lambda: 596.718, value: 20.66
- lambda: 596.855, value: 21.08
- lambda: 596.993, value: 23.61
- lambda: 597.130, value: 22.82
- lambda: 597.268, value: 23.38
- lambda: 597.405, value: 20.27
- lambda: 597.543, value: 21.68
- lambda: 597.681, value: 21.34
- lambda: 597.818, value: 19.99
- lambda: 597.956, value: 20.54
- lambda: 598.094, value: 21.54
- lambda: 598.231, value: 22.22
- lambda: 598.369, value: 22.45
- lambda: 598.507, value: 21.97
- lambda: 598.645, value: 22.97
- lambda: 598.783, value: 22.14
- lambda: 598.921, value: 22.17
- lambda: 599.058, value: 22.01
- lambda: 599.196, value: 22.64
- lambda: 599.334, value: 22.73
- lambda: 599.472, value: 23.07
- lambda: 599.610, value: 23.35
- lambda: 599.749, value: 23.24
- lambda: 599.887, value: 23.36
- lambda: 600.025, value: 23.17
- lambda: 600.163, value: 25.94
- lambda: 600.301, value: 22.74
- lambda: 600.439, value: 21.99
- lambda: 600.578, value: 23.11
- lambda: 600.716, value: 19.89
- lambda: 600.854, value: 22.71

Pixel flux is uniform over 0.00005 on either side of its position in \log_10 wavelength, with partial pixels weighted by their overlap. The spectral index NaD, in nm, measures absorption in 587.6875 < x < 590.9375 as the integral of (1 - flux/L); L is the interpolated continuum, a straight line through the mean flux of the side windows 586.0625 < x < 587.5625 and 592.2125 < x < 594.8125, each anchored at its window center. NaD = 0.28 nm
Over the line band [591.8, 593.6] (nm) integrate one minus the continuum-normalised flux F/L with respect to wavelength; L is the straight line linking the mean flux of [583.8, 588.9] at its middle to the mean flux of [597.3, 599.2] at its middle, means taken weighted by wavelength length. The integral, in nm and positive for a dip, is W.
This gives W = -0.08 nm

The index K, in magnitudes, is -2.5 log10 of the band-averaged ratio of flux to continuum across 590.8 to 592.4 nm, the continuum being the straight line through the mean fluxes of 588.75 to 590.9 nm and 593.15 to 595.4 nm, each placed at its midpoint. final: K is -0.09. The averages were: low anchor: 20.1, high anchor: 22.6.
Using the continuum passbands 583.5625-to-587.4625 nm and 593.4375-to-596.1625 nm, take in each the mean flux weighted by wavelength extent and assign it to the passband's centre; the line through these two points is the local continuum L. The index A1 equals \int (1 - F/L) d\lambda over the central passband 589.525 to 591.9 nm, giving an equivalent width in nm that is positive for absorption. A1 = 0.06 nm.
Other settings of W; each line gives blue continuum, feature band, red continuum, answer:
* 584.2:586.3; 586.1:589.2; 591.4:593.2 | -0.063 nm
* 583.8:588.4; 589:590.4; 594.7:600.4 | 0.171 nm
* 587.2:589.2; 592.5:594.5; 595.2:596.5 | -0.061 nm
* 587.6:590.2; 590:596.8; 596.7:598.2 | -0.383 nm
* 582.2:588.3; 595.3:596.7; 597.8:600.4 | 0.044 nm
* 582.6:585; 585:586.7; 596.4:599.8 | 0.021 nm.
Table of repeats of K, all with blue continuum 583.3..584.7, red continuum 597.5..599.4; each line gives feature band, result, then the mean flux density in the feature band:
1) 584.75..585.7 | -0.019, 22.3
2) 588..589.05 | 0.031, 21.3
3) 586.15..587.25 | -0.046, 22.9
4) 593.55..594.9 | -0.034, 22.6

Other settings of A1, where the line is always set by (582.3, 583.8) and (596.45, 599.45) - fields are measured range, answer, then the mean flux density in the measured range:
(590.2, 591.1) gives -0.01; 22.7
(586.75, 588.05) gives -0.09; 24.3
